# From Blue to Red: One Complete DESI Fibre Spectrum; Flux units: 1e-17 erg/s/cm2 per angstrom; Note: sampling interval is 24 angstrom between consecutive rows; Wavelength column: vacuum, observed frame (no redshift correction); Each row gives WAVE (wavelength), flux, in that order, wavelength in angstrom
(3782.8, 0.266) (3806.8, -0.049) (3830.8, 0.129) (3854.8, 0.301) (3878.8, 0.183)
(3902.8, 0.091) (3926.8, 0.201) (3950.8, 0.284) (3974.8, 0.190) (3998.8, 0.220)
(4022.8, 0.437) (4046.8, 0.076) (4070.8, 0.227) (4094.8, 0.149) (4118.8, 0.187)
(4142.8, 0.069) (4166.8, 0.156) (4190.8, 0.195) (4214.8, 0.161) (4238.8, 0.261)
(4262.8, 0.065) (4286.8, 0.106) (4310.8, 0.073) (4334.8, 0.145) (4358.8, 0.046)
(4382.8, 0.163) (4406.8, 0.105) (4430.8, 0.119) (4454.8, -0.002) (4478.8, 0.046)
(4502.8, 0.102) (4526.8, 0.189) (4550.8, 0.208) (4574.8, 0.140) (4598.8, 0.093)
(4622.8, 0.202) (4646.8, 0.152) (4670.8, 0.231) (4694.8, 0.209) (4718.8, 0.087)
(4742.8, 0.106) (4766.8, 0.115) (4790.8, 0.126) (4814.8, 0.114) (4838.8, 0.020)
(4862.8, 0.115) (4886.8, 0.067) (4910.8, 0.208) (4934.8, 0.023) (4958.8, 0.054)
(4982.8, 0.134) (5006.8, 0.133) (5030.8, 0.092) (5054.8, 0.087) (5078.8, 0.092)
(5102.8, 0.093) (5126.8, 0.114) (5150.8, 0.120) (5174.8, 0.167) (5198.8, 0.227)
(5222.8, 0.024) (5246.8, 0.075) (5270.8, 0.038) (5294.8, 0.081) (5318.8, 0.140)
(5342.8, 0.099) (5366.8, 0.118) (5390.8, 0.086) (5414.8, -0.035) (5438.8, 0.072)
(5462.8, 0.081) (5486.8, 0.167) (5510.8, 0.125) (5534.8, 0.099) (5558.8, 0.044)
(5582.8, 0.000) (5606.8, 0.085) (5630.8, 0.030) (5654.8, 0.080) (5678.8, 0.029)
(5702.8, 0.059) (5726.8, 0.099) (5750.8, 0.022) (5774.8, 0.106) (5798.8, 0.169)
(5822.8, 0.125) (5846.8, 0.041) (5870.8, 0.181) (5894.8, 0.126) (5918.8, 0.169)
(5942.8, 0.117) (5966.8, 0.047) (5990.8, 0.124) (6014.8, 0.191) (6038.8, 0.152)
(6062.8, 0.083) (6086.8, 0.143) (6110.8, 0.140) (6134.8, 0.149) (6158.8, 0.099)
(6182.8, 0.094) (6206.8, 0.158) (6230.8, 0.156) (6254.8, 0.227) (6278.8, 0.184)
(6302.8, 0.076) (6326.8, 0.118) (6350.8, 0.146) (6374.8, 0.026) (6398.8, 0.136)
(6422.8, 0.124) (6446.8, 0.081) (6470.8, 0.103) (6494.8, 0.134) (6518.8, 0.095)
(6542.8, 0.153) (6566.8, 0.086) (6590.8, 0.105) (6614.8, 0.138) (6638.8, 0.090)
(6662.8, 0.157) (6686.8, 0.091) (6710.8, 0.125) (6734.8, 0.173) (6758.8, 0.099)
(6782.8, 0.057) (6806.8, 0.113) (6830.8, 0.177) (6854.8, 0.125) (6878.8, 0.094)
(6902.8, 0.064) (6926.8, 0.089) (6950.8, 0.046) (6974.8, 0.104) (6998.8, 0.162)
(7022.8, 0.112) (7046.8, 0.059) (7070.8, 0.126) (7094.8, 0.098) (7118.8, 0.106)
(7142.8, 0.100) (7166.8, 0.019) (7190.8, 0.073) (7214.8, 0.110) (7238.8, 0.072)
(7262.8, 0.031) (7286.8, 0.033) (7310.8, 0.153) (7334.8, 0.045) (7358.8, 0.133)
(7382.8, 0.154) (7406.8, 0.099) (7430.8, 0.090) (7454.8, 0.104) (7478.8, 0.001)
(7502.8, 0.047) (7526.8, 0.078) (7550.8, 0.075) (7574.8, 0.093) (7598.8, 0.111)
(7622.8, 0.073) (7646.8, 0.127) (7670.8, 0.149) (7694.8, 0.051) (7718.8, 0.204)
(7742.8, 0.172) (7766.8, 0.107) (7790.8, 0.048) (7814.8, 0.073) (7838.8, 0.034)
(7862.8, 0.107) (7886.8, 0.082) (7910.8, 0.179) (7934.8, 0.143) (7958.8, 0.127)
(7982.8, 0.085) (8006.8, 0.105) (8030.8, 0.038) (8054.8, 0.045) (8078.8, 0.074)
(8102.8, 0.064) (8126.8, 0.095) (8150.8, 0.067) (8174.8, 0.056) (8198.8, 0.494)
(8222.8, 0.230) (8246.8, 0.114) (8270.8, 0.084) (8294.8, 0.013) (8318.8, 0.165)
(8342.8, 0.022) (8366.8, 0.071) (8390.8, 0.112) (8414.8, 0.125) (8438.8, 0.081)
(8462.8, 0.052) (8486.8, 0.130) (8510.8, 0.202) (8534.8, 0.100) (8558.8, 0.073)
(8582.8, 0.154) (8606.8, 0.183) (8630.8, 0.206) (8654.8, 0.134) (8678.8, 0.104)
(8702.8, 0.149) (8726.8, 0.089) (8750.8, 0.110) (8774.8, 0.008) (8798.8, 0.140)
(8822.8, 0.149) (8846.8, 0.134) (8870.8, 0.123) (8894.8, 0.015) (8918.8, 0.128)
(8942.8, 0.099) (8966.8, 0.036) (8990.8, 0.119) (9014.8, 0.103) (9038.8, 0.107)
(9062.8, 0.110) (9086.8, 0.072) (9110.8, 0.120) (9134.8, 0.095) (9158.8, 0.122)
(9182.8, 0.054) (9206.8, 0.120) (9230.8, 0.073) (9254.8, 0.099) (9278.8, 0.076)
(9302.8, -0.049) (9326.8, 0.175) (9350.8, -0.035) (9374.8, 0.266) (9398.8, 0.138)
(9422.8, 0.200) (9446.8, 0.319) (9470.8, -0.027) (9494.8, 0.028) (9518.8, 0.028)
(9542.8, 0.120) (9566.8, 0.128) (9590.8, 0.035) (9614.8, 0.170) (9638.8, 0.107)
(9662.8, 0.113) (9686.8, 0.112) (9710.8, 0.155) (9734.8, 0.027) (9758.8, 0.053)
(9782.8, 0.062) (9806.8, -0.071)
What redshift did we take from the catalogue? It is 1.201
